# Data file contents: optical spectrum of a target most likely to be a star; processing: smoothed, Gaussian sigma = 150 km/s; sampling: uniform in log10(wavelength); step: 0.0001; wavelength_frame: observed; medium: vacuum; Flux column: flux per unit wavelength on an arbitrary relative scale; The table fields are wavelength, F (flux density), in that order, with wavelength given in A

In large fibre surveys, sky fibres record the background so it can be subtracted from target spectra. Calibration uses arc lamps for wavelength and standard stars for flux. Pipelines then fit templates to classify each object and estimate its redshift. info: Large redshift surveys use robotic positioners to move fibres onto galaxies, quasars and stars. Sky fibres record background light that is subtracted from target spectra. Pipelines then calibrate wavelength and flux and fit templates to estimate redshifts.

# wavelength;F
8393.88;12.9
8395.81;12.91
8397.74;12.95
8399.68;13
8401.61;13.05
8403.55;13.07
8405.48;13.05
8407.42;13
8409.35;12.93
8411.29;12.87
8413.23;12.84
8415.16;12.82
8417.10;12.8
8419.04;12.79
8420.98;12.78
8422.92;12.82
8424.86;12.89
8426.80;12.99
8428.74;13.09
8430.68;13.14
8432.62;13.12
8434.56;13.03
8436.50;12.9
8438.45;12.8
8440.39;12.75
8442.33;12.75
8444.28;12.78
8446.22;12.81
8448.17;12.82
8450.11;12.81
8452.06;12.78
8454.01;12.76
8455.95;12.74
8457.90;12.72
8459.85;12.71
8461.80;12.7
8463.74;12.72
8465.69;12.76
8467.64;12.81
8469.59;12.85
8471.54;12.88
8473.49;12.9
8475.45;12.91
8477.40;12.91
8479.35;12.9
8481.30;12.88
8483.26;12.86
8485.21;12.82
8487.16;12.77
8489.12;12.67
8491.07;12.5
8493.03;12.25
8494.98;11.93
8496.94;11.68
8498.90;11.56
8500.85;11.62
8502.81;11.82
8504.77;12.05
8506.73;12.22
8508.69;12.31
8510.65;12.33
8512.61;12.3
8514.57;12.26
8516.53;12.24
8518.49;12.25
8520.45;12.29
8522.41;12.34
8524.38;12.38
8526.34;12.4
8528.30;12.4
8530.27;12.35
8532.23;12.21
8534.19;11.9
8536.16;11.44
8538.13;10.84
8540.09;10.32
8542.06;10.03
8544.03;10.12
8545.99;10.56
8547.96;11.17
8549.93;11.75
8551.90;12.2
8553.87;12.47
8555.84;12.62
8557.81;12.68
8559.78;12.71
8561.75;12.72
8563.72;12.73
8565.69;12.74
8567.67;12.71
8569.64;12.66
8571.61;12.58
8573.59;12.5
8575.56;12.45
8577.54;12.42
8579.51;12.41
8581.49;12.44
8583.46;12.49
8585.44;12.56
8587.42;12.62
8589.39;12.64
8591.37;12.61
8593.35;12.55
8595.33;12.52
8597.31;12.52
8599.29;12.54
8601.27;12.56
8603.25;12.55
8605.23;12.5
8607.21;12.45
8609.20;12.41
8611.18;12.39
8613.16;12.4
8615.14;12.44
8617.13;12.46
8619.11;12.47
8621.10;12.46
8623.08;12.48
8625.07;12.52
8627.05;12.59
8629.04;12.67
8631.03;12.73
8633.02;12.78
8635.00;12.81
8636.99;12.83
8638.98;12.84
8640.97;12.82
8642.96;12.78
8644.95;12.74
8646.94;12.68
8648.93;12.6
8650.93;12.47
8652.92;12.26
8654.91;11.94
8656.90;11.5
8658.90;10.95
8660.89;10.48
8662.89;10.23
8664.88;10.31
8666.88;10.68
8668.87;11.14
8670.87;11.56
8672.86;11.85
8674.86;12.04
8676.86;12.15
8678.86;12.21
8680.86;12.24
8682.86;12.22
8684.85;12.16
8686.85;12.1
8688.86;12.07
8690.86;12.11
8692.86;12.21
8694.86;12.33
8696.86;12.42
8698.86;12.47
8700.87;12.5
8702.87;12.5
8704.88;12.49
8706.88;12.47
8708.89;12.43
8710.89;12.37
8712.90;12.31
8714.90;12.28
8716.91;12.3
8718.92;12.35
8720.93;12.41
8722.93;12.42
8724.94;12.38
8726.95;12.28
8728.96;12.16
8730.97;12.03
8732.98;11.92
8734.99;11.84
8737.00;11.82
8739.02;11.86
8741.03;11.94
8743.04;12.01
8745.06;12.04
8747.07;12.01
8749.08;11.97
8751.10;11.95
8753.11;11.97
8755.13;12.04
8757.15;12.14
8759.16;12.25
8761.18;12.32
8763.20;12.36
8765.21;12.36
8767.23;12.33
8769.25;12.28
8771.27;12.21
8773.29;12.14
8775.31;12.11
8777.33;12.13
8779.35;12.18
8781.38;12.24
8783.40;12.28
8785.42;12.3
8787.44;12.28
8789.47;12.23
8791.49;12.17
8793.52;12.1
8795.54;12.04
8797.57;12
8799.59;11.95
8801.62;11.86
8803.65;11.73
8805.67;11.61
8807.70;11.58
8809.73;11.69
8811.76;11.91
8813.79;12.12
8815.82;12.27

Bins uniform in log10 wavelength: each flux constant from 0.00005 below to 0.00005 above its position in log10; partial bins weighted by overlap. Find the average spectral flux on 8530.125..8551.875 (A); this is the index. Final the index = 11.2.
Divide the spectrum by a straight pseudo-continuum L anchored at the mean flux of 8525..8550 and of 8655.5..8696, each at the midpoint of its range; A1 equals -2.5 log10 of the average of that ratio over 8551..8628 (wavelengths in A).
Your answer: -0.10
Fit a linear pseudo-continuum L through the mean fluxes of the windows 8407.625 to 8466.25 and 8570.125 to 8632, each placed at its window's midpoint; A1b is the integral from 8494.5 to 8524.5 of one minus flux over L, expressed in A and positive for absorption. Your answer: 1.4 A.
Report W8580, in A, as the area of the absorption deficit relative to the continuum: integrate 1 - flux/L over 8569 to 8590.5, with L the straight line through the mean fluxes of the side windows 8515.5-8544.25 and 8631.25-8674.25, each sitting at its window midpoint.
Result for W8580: -1.3 A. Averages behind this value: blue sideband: 11.7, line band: 12.5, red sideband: 11.9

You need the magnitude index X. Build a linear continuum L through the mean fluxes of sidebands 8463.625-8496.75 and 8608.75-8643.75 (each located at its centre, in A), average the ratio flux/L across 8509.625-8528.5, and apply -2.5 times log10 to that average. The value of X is 0.03 mag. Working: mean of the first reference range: 12.7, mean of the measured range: 12.3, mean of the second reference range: 12.6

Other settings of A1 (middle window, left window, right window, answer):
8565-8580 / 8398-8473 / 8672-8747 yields -0.002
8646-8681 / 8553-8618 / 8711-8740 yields 0.066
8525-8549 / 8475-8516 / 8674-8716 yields 0.093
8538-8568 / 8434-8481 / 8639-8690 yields 0.053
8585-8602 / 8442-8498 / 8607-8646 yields 0.005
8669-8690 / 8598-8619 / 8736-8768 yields 0.023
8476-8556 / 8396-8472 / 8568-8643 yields 0.062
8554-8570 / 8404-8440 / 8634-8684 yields -0.030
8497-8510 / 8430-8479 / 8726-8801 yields 0.071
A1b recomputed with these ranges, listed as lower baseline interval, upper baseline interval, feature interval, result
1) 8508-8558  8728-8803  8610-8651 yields -2.3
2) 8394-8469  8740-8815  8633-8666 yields 0.9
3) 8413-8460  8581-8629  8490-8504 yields 0.9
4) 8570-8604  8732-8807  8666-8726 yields 0.4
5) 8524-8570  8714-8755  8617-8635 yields -0.9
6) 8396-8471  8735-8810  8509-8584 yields 3.0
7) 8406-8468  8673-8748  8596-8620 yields -0.1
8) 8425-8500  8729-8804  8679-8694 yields 0.1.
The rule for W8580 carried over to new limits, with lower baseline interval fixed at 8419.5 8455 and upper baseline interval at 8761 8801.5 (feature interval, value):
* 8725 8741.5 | 0.4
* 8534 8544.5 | 1.6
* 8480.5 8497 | 0.3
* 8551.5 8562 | 0.1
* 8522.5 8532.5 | 0.3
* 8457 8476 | 0.0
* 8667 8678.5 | 0.7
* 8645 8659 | 0.3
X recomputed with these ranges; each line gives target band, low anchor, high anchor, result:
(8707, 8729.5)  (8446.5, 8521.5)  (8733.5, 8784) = -0.016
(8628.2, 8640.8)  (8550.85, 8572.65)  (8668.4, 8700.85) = -0.040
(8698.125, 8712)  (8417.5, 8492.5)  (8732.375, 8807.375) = -0.020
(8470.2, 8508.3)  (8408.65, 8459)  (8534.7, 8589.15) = 0.007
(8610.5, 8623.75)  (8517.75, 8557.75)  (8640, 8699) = -0.054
